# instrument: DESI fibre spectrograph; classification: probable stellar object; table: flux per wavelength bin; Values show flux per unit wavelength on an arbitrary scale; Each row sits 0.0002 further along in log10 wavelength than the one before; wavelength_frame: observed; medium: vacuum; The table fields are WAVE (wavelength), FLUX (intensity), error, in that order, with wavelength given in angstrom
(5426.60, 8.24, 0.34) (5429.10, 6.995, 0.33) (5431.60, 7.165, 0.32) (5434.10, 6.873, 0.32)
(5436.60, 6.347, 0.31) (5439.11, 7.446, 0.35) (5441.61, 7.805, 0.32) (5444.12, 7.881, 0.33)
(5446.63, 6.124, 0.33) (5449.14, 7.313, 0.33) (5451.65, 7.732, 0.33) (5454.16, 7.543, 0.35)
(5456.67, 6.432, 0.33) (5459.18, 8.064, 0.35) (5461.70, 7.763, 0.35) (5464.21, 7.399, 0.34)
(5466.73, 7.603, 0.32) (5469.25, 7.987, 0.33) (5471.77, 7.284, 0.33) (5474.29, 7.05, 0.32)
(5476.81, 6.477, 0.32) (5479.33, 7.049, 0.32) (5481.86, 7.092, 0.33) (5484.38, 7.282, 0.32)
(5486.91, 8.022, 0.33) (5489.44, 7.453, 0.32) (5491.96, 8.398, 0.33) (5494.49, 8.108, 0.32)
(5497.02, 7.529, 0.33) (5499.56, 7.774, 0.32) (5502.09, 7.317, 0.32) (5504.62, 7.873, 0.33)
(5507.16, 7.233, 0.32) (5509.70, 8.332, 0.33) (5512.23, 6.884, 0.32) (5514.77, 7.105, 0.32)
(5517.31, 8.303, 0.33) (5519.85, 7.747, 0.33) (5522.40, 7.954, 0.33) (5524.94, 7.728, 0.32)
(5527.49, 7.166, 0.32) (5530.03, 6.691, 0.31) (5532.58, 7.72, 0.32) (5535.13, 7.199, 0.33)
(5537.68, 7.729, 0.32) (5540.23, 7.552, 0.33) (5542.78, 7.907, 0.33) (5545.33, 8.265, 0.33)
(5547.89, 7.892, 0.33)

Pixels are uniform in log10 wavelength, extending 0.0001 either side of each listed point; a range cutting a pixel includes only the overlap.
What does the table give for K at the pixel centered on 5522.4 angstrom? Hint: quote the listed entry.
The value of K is 7.954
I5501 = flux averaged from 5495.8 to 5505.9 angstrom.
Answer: 7.62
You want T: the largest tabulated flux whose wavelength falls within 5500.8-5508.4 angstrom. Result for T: 7.873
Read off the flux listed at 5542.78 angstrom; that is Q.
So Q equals 7.907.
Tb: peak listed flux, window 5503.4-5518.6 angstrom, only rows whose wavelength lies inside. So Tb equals 8.332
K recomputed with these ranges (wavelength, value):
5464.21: 7.399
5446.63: 6.124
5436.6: 6.347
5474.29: 7.05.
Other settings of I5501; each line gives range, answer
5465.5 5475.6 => 7.47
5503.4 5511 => 7.81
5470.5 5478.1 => 6.94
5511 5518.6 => 7.44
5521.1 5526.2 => 7.84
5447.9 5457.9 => 7.26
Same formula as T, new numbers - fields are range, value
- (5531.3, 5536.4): 7.72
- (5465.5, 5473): 7.987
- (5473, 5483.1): 7.092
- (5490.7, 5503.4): 8.398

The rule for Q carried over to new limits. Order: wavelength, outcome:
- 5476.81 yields 6.477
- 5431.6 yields 7.165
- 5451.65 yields 7.732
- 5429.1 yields 6.995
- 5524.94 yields 7.728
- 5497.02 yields 7.529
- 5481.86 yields 7.092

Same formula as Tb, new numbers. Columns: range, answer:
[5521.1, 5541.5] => 7.954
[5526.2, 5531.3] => 7.166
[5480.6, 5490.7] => 8.022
